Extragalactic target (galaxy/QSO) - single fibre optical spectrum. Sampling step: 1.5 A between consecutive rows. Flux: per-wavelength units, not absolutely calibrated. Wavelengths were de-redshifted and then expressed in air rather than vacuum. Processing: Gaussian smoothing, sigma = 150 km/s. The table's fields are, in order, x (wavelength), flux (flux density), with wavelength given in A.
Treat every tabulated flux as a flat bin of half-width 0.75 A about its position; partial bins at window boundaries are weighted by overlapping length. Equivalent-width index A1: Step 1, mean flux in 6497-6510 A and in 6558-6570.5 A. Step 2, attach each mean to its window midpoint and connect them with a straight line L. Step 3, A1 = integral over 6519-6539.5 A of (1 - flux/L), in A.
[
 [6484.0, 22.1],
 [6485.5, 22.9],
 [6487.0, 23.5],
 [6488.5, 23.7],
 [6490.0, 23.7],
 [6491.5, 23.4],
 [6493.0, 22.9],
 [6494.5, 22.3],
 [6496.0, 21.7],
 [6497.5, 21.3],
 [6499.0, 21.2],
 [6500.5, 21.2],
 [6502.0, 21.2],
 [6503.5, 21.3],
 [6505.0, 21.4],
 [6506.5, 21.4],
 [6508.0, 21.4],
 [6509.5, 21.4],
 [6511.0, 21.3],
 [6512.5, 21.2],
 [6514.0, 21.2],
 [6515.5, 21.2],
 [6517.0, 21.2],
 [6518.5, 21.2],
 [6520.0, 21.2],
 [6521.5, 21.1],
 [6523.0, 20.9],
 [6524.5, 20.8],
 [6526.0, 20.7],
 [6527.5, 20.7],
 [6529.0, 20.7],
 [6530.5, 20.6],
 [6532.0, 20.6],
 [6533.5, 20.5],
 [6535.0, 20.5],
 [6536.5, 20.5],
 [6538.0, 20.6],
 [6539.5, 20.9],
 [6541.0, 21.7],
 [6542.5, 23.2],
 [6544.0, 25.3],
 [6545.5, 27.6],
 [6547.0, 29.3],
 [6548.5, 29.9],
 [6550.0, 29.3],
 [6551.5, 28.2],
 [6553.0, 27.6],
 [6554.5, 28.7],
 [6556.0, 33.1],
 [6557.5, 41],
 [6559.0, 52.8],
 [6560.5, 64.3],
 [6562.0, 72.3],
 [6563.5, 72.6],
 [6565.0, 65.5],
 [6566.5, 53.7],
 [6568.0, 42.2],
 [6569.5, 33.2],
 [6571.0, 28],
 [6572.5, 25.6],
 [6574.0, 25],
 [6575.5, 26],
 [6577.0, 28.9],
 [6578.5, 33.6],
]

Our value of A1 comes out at 8.6 A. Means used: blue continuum 21.3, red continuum 56.2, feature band 20.7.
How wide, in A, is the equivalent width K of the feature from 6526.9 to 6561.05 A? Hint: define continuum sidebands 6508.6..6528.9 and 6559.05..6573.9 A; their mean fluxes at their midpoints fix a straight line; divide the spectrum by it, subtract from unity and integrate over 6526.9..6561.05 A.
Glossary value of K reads 8.3 A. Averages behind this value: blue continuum 21.1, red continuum 49.8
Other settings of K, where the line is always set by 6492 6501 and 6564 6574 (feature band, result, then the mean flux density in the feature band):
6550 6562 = -1.0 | 40.8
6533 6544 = 3.8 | 21.4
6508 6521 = 2.6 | 21.2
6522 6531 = 2.7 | 20.7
